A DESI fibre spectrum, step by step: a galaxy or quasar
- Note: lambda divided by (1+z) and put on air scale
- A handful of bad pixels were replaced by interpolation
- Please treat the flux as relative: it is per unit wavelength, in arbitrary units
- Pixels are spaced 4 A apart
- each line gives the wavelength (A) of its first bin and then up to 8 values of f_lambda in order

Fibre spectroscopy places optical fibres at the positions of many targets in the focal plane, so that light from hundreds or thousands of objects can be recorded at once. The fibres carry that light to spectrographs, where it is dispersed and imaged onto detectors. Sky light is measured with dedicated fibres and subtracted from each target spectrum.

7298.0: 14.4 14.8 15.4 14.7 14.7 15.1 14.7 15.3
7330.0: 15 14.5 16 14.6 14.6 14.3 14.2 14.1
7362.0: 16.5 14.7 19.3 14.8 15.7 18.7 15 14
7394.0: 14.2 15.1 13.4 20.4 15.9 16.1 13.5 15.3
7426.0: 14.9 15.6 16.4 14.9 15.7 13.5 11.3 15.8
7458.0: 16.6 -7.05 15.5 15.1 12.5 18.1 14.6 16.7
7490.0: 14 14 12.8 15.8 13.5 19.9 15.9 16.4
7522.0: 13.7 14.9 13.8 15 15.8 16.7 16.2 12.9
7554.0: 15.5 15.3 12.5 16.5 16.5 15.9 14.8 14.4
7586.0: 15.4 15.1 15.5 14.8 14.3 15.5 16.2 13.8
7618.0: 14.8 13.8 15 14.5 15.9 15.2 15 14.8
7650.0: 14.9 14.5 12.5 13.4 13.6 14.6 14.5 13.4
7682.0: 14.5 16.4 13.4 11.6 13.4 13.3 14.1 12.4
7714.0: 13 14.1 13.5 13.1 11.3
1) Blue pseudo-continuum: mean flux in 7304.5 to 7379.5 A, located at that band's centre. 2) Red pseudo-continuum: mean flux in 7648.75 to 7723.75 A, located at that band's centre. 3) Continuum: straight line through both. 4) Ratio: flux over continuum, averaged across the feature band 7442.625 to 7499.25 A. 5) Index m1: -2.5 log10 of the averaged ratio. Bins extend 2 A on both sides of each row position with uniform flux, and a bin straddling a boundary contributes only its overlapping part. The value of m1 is 0.11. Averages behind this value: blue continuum 15.2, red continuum 13.7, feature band 13.2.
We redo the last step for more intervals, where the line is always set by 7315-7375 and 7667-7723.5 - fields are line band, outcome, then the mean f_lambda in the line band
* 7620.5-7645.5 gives -0.070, 14.9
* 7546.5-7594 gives -0.059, 15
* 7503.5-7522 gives -0.116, 16.1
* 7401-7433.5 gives -0.061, 15.7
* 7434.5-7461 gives 0.064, 13.9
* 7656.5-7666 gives 0.061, 13.1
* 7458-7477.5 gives 0.363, 10.5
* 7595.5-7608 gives -0.058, 14.9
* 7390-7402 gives 0.047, 14.3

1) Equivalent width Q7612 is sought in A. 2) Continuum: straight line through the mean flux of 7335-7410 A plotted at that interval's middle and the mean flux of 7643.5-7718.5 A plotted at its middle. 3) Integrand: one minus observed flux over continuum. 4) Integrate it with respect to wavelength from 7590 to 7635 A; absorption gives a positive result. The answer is -2.3 A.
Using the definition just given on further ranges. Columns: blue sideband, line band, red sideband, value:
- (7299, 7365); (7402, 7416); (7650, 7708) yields -2.1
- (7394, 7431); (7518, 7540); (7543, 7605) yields 0.6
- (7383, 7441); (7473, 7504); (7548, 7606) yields 0.6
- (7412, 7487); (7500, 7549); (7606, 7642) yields -4.2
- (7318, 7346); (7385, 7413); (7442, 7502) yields -2.6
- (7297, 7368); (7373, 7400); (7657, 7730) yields -1.3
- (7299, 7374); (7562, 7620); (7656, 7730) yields -4.8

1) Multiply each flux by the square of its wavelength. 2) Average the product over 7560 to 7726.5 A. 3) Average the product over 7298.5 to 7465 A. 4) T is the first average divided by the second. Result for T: 1.1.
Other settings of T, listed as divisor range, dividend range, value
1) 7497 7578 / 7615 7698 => 0.96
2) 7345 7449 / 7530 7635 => 1.03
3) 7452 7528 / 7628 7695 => 1.06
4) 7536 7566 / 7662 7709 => 0.95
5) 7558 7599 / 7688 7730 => 0.89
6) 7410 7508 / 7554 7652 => 1.11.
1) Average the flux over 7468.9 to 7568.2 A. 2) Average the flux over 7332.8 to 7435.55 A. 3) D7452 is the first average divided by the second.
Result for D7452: 0.98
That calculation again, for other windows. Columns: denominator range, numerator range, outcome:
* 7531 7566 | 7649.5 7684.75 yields 0.93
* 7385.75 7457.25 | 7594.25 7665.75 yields 0.97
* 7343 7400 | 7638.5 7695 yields 0.92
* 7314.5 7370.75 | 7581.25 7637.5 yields 0.99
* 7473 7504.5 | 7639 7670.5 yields 0.95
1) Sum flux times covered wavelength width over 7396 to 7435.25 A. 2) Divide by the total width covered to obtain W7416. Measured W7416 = 15.6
